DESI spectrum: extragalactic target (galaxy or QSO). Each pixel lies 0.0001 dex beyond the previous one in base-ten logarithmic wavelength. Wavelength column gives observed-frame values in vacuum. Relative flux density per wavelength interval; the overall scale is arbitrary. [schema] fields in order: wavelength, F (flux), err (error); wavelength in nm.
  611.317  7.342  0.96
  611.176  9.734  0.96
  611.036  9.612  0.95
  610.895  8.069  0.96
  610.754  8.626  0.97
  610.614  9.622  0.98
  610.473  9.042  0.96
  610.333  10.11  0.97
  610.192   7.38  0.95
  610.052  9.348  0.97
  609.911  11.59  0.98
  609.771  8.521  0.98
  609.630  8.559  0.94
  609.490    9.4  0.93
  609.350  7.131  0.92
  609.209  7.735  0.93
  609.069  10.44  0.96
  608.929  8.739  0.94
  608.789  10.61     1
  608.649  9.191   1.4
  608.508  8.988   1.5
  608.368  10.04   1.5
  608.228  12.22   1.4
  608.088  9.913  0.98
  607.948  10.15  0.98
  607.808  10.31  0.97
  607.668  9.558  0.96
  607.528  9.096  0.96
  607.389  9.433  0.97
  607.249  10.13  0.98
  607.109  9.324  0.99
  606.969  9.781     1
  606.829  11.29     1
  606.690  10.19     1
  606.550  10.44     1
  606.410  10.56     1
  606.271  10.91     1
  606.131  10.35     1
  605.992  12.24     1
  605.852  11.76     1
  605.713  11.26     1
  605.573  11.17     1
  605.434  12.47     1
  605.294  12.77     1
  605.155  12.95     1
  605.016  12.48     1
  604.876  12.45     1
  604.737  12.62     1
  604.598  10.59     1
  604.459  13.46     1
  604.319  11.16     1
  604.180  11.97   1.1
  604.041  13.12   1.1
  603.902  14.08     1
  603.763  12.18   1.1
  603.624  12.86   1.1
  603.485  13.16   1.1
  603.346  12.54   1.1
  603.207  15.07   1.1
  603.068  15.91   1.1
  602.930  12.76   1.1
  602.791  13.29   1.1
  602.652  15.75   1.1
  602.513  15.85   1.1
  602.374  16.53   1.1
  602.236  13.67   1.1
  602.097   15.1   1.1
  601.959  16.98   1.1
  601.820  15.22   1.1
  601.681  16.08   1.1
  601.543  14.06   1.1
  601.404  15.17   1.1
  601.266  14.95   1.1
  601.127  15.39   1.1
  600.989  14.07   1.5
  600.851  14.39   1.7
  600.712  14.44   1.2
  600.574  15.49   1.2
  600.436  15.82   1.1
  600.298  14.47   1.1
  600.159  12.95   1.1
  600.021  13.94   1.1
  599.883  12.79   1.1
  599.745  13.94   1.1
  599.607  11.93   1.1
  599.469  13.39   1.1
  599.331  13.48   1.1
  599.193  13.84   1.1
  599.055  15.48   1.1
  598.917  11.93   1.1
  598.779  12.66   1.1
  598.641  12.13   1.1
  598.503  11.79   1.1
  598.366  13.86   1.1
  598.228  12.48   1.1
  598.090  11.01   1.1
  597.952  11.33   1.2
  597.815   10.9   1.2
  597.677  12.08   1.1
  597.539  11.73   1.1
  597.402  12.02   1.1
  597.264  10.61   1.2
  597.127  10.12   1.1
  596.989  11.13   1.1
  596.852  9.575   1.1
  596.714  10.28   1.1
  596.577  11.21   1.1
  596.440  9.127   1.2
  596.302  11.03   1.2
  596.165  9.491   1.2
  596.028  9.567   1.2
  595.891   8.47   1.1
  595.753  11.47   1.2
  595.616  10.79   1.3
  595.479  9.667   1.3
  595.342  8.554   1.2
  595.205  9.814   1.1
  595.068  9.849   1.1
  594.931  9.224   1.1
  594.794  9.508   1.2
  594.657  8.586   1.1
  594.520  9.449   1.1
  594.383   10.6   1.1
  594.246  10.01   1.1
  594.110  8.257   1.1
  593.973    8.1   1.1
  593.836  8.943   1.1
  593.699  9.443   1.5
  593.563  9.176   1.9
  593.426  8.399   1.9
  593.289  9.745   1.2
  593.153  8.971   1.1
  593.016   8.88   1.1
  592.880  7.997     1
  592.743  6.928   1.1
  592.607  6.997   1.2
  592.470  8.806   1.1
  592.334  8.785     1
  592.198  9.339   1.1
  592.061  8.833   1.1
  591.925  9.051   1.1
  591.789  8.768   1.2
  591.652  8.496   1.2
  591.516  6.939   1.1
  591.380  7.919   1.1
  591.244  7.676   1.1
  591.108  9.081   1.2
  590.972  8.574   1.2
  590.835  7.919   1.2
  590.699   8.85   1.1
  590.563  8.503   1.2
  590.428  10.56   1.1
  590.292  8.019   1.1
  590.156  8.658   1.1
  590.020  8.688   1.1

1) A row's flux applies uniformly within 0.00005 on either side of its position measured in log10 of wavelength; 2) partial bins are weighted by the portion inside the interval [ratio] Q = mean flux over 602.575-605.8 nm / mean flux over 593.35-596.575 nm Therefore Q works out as 1.36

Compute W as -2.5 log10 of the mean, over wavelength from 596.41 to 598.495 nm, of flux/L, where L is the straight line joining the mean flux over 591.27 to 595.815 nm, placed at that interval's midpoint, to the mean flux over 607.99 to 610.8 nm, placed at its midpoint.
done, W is -0.23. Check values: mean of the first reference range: 8.97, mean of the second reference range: 9.37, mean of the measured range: 11.2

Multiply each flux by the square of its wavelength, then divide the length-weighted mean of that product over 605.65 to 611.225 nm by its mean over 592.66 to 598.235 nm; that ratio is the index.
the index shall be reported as 1.04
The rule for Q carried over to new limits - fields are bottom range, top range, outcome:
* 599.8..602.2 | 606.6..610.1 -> 0.66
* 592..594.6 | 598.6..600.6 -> 1.54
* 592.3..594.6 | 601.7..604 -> 1.64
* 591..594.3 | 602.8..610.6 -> 1.28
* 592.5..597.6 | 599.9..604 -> 1.52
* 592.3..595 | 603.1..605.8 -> 1.42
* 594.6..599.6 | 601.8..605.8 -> 1.21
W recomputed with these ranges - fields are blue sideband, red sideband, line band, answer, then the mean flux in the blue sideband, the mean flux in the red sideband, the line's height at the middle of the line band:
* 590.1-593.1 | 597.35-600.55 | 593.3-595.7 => 0.10 mag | 8.44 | 12.9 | 10.2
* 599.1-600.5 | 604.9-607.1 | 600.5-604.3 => -0.14 mag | 13.7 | 11.3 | 12.7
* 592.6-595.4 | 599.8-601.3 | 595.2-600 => 0.05 mag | 8.97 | 14.4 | 12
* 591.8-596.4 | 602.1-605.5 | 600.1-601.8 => -0.22 mag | 9.17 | 13.4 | 12.1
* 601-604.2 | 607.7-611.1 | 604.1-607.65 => 0.08 mag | 14.5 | 9.39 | 12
